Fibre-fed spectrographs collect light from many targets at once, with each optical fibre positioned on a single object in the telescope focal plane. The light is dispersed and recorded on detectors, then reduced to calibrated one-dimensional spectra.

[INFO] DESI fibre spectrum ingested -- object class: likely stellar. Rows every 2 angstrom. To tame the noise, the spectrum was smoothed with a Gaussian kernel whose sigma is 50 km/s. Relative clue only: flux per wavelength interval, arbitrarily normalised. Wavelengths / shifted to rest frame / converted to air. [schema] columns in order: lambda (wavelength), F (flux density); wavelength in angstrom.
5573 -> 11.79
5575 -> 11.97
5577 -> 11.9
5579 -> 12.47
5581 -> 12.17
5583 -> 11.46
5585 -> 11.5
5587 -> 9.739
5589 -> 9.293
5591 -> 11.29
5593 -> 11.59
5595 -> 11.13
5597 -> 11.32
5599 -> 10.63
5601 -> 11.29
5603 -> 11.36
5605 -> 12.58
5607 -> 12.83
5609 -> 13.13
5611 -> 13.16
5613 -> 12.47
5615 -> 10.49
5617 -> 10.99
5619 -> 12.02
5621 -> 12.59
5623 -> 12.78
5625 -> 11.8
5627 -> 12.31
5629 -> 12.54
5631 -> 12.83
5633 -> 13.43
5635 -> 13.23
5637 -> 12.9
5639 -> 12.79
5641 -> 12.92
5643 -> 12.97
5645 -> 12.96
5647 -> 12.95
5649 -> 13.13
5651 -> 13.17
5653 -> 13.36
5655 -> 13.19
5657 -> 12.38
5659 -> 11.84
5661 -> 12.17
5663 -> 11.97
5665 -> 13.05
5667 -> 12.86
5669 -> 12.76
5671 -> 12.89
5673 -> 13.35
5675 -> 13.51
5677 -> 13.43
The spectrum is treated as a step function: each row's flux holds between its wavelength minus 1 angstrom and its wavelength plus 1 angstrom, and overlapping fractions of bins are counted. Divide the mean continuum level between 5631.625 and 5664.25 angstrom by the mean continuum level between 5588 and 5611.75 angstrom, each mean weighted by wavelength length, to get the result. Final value 1.1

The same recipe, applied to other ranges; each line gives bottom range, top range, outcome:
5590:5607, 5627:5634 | 1.12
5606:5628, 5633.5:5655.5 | 1.07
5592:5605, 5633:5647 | 1.15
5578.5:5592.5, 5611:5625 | 1.08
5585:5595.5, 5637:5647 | 1.21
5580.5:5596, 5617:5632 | 1.12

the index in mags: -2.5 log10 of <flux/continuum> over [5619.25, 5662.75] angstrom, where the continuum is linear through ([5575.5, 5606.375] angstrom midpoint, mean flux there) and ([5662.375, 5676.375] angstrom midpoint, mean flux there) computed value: -0.03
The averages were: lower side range 11.3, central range 12.7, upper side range 13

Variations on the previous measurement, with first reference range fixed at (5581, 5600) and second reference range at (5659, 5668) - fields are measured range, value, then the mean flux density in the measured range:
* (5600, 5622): -0.066 mag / 12.1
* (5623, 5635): -0.082 mag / 12.7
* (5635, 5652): -0.083 mag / 13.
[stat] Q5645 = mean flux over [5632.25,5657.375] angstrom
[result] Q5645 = 13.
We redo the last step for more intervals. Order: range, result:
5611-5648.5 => 12.5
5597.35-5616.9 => 11.9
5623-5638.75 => 12.7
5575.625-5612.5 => 11.6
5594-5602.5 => 11.1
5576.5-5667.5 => 12.2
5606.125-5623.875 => 12.3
